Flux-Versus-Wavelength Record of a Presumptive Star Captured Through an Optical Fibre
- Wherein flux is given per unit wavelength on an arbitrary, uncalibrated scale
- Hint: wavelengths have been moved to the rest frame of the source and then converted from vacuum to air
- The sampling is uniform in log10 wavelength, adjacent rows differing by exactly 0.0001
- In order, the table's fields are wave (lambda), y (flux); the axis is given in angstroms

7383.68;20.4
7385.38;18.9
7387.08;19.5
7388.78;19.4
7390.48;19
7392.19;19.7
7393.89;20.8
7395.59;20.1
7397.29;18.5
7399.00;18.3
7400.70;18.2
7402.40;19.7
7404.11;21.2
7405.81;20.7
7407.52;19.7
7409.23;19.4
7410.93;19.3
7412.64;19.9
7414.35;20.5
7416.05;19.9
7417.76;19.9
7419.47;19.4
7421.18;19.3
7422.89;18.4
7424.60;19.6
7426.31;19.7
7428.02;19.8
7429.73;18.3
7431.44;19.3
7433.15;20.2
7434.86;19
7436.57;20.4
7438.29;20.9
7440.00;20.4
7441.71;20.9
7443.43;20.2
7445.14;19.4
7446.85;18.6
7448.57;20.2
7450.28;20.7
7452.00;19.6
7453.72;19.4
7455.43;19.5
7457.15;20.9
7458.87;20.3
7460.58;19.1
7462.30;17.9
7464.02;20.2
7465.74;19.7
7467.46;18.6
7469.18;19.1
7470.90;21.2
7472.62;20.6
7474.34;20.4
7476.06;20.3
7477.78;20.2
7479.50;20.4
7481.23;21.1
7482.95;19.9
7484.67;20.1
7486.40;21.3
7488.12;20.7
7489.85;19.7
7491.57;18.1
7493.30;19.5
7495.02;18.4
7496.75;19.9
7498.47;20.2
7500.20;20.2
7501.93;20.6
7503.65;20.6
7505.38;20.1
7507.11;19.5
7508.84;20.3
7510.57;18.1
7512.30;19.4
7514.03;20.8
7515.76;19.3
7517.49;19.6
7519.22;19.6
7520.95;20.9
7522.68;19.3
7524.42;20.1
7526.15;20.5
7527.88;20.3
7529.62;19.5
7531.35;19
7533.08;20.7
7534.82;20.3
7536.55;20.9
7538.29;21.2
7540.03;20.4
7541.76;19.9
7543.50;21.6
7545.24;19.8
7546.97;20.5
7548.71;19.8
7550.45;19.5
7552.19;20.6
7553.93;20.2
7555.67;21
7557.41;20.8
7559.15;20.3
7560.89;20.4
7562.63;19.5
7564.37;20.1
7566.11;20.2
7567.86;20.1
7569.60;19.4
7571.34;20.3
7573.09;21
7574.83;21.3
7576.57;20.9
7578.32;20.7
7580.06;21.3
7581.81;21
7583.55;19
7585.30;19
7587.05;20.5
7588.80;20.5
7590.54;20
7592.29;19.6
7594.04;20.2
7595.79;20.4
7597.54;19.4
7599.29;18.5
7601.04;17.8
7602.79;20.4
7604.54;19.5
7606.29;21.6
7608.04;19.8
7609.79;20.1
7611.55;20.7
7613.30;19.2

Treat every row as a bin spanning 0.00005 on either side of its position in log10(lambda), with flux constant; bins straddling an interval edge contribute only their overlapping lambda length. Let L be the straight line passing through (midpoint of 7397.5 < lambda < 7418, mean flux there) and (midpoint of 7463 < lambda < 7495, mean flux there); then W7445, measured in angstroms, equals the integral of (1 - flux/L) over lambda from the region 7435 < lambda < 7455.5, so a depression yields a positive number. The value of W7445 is -0.2 angstroms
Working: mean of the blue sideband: 19.7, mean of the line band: 20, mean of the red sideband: 20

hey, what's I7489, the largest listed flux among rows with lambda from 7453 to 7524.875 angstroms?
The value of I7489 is 21.3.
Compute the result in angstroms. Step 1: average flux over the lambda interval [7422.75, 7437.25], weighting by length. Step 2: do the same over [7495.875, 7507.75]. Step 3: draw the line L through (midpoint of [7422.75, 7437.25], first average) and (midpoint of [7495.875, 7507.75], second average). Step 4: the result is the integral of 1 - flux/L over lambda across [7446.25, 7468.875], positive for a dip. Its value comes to 0.2 angstroms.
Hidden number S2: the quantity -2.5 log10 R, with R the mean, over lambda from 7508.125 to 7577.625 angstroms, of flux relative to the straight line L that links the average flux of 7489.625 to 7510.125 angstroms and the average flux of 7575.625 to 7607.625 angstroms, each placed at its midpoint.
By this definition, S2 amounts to -0.02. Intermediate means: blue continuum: 19.7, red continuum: 20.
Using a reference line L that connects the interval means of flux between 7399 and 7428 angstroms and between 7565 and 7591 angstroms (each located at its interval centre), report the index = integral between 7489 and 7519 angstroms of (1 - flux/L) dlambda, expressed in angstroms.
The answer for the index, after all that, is 0.5 angstroms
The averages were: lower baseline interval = 19.6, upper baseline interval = 20.4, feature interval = 19.7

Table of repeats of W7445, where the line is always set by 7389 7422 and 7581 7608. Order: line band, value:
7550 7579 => -0.9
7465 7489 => -0.7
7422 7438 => 0.2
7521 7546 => -0.6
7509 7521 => 0.1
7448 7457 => -0.1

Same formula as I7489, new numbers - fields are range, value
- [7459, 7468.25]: 20.2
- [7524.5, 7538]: 20.9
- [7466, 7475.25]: 21.2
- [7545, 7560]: 21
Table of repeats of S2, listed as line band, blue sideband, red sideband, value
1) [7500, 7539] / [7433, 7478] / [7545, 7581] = 0.01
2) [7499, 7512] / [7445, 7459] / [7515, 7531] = 0.00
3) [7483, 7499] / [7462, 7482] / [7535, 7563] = 0.02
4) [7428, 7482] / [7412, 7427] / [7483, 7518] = -0.01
